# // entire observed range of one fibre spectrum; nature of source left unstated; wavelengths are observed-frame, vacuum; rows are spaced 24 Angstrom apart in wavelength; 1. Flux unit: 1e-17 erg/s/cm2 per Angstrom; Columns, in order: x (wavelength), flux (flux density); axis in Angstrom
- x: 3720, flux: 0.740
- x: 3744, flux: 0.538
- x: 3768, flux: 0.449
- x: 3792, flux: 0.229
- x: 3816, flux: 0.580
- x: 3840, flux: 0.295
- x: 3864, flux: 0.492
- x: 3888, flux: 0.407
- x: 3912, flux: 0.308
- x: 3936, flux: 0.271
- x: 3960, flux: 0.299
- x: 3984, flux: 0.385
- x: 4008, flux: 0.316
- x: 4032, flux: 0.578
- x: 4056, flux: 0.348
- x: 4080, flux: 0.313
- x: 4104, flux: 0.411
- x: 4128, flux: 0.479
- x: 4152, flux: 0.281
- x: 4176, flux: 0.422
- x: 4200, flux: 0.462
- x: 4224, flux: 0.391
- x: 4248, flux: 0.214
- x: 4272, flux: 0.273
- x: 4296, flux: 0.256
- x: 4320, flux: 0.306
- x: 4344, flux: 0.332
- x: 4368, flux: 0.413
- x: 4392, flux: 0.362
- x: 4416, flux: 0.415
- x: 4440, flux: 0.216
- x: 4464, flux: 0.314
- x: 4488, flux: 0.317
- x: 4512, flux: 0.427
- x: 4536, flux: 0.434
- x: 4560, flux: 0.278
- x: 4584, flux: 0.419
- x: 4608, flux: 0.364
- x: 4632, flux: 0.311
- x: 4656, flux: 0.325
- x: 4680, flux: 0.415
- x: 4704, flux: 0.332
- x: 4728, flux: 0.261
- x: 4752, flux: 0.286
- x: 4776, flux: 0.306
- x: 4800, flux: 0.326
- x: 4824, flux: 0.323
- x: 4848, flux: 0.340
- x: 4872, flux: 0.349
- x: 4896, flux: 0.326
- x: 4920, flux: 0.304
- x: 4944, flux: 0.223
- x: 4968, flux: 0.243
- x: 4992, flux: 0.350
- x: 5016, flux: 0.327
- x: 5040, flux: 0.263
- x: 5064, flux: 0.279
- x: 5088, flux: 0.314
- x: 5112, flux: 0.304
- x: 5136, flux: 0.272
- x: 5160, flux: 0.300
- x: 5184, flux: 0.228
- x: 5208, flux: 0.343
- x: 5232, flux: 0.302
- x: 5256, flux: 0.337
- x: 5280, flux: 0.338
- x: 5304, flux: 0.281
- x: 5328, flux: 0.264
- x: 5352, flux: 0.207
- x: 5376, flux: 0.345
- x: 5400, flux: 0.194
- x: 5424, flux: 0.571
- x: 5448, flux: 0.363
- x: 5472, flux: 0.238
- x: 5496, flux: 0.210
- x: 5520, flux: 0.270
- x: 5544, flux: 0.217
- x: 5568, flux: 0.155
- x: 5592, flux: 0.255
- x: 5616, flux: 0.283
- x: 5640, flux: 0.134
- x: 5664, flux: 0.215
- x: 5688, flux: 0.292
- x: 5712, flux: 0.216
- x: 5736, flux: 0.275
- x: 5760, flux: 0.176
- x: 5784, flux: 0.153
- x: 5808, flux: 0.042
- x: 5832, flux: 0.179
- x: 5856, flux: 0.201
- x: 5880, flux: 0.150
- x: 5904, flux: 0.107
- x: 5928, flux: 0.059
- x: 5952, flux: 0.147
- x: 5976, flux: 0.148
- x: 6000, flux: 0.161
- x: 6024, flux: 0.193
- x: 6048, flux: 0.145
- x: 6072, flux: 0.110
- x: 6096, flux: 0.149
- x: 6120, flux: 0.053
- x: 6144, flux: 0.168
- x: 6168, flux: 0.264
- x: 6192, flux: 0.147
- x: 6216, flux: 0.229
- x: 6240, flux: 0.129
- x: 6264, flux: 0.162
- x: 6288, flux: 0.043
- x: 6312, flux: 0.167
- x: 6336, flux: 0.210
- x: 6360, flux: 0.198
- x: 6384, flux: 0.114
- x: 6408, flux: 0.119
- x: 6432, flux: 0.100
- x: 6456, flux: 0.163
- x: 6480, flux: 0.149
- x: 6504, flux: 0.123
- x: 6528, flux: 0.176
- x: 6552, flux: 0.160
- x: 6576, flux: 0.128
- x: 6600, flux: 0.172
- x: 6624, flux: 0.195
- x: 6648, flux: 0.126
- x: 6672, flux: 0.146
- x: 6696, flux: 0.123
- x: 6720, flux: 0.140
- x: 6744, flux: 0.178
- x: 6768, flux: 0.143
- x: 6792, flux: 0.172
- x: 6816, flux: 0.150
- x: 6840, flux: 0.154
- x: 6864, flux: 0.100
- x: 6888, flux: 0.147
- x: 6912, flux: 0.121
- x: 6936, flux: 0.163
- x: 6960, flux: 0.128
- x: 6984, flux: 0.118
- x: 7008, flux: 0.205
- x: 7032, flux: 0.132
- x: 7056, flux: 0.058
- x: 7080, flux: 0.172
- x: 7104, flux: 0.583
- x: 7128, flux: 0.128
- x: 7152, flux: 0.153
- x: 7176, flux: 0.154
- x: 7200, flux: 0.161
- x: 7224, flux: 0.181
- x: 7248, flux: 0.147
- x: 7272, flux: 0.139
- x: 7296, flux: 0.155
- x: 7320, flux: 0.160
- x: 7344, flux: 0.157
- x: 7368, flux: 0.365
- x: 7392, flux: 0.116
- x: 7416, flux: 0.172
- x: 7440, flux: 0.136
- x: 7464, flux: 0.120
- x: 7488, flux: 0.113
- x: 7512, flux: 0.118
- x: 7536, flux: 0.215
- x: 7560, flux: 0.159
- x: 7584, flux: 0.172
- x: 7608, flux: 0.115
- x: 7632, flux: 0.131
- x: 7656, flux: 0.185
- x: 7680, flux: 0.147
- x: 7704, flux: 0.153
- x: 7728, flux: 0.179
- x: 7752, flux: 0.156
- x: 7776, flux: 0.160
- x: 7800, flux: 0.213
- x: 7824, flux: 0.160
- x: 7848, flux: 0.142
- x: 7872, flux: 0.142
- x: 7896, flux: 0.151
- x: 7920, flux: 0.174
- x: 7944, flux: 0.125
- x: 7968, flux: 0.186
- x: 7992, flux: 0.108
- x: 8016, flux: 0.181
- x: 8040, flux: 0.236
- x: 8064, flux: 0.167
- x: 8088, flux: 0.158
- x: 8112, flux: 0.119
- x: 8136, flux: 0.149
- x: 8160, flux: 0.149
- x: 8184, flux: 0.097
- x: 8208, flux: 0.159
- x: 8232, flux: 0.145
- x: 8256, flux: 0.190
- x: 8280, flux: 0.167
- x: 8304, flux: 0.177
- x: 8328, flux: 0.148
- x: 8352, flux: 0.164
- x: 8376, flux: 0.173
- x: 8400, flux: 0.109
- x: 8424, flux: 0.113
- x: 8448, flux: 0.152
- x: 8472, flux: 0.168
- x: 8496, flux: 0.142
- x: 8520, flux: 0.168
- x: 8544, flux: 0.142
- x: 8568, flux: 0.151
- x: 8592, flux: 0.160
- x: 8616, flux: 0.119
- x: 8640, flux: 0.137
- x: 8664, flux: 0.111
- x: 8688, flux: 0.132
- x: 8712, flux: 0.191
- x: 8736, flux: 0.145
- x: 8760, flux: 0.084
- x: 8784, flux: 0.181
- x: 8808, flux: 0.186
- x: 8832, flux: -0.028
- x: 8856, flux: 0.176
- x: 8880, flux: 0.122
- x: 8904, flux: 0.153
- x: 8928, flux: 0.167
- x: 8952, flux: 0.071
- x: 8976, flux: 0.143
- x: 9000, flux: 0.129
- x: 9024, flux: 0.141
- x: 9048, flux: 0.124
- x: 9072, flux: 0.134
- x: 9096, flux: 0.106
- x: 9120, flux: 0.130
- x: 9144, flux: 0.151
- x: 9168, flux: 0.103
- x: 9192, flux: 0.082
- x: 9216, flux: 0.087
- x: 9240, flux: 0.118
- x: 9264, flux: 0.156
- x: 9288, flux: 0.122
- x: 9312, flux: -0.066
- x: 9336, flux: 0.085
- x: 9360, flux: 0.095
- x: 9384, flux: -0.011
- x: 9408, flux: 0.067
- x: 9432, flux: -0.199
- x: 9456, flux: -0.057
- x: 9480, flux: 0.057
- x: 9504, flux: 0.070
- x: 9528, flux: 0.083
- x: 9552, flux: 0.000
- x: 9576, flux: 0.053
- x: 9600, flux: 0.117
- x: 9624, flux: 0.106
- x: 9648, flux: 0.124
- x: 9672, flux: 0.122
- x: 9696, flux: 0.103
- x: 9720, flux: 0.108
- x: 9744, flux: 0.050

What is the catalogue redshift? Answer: 0.083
